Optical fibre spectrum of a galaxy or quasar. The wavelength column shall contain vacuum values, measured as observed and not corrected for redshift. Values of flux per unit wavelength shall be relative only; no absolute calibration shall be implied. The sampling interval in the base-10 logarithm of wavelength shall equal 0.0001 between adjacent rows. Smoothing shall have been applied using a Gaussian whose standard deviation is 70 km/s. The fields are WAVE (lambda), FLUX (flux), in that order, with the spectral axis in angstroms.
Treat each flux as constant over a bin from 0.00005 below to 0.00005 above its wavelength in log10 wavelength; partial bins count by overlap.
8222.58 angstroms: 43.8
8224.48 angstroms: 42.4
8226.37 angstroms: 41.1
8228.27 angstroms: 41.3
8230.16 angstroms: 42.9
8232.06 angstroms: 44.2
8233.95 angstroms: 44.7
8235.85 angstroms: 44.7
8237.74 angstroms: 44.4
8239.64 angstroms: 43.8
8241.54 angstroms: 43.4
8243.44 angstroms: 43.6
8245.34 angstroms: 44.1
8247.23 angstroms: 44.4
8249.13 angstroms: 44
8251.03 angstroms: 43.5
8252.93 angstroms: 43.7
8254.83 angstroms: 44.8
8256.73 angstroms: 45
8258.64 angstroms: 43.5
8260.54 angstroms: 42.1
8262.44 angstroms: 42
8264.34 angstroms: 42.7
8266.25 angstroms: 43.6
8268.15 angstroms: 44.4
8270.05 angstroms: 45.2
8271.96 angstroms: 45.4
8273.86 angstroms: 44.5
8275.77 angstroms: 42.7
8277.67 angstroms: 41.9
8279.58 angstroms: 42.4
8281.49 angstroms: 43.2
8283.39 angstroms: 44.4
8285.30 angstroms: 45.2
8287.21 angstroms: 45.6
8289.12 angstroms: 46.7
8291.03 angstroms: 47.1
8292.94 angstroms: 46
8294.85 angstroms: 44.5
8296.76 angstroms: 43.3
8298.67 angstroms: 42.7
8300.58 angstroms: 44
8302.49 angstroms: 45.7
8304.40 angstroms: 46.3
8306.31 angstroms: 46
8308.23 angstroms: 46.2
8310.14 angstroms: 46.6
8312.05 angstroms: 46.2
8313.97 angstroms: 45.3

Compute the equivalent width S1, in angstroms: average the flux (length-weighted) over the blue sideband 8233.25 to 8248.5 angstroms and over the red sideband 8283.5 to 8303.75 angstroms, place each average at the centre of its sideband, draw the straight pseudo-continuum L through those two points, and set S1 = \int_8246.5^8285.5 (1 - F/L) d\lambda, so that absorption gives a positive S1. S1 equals 0.8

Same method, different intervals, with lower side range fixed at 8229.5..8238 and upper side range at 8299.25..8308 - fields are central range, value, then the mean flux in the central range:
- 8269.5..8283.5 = 0.4 angstroms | 43.6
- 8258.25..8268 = 0.4 angstroms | 42.9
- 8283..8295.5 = -0.1 angstroms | 45.7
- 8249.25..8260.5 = 0.2 angstroms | 43.9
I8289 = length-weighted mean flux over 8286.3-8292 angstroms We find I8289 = 46.4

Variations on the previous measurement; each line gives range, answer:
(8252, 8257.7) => 44.4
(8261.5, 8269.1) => 43.2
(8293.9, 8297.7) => 43.9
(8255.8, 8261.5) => 43.5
